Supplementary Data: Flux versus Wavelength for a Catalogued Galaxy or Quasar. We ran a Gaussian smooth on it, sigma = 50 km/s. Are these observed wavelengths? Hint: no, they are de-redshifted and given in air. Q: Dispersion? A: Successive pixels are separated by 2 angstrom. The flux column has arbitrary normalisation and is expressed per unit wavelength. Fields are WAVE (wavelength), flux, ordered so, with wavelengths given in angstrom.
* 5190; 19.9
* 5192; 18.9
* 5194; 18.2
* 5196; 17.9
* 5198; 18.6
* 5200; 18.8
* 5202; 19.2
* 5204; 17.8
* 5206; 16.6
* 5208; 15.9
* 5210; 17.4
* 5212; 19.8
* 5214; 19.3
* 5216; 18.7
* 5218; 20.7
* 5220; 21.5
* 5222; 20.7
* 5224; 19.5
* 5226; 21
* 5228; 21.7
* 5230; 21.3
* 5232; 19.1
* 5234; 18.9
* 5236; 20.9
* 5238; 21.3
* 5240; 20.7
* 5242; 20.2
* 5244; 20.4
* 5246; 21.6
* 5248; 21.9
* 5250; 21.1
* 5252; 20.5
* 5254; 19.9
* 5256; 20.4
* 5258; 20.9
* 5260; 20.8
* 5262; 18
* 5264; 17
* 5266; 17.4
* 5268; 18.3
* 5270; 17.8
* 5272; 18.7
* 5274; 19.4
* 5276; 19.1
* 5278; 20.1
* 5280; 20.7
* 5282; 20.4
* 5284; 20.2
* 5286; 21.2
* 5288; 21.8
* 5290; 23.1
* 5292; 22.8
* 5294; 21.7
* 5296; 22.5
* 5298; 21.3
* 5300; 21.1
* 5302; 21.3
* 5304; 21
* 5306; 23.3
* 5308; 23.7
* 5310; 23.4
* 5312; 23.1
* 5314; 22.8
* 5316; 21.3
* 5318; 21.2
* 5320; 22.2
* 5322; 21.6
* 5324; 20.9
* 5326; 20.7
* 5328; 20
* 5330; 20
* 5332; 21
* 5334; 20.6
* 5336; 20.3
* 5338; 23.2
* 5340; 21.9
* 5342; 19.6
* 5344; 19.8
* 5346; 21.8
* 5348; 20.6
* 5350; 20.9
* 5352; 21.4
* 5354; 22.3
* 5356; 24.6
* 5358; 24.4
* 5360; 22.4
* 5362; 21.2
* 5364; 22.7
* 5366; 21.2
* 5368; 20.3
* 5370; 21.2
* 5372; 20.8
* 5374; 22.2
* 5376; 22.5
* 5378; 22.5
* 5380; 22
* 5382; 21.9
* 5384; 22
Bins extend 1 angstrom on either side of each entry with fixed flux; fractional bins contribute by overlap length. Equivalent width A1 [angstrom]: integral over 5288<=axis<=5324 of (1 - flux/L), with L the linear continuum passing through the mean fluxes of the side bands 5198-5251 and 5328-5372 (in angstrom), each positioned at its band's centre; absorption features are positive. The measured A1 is -2.2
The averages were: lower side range 19.8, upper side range 21.4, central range 22.2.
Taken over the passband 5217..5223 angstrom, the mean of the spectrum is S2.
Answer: 21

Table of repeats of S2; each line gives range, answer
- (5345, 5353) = 21.2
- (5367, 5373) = 20.8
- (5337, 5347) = 21.3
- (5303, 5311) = 22.9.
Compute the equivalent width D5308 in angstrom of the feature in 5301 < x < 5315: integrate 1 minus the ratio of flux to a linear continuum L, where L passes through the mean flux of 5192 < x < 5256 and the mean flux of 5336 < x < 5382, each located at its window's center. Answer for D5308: -1.1 angstrom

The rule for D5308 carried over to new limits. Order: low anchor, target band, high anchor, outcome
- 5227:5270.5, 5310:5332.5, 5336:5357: -0.3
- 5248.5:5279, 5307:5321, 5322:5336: -1.5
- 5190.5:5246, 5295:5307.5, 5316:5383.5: -0.6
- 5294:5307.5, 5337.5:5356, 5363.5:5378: 0.2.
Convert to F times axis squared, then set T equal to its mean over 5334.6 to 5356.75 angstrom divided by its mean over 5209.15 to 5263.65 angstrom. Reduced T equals 1.10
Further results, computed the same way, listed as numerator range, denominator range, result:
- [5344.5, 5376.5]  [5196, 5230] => 1.20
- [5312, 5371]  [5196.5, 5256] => 1.13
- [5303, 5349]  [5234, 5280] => 1.11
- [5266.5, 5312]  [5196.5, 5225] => 1.15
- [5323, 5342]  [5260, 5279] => 1.15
